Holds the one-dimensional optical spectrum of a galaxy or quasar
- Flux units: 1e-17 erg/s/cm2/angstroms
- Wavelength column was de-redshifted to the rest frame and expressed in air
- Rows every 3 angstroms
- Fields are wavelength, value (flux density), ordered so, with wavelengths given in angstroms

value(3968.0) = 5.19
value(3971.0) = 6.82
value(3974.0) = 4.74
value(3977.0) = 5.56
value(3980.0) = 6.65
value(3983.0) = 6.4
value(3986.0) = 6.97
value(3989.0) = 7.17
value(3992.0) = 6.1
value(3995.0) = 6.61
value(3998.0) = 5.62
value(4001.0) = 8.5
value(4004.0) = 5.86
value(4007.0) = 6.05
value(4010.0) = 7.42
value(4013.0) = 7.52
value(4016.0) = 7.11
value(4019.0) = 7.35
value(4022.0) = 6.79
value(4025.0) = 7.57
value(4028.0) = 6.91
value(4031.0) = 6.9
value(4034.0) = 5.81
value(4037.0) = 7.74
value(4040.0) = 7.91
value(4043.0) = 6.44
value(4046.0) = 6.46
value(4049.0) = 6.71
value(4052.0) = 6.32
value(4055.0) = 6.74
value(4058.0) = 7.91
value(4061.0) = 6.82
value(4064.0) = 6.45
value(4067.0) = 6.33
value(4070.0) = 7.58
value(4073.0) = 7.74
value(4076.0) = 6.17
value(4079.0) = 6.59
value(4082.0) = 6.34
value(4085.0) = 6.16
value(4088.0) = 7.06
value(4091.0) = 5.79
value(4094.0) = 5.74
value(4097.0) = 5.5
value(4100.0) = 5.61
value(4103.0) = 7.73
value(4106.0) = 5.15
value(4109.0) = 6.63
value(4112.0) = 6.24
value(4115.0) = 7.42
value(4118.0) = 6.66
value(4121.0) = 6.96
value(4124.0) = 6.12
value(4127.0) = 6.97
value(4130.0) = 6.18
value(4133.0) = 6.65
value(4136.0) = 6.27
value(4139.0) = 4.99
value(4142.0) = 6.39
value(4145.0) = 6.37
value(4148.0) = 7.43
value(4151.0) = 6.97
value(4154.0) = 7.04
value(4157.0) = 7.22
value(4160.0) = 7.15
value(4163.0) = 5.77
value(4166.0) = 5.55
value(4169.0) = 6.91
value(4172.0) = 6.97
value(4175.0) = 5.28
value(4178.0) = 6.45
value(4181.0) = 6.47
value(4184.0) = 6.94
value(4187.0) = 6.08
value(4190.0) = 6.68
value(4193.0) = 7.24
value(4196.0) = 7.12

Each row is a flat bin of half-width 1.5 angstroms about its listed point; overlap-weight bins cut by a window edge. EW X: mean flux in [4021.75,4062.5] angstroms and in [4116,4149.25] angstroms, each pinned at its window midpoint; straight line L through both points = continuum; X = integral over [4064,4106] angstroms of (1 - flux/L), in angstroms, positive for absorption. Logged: 1.72 angstroms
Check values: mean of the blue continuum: 6.94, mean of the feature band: 6.44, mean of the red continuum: 6.46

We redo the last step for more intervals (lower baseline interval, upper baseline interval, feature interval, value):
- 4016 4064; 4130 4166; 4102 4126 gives 0.18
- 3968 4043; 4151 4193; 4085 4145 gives 2.60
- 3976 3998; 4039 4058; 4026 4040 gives -0.52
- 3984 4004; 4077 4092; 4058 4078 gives -1.42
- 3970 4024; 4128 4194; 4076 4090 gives 0.19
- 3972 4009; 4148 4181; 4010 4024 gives -1.81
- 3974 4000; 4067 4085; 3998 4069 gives -3.84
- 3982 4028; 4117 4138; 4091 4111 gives 1.64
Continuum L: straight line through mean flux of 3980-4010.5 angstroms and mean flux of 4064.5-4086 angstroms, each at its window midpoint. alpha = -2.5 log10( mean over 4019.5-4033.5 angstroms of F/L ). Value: -0.05 mag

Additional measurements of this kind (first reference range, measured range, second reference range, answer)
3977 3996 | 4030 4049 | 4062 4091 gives -0.04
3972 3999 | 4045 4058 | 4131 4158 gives -0.06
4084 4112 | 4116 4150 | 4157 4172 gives -0.02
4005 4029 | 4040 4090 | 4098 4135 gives 0.01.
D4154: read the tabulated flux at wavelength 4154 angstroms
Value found 7.04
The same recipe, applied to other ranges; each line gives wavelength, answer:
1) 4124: 6.12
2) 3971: 6.82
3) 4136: 6.27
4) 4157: 7.22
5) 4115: 7.42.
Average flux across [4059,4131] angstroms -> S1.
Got 6.51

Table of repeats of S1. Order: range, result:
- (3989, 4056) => 6.85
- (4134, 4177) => 6.45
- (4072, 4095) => 6.44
